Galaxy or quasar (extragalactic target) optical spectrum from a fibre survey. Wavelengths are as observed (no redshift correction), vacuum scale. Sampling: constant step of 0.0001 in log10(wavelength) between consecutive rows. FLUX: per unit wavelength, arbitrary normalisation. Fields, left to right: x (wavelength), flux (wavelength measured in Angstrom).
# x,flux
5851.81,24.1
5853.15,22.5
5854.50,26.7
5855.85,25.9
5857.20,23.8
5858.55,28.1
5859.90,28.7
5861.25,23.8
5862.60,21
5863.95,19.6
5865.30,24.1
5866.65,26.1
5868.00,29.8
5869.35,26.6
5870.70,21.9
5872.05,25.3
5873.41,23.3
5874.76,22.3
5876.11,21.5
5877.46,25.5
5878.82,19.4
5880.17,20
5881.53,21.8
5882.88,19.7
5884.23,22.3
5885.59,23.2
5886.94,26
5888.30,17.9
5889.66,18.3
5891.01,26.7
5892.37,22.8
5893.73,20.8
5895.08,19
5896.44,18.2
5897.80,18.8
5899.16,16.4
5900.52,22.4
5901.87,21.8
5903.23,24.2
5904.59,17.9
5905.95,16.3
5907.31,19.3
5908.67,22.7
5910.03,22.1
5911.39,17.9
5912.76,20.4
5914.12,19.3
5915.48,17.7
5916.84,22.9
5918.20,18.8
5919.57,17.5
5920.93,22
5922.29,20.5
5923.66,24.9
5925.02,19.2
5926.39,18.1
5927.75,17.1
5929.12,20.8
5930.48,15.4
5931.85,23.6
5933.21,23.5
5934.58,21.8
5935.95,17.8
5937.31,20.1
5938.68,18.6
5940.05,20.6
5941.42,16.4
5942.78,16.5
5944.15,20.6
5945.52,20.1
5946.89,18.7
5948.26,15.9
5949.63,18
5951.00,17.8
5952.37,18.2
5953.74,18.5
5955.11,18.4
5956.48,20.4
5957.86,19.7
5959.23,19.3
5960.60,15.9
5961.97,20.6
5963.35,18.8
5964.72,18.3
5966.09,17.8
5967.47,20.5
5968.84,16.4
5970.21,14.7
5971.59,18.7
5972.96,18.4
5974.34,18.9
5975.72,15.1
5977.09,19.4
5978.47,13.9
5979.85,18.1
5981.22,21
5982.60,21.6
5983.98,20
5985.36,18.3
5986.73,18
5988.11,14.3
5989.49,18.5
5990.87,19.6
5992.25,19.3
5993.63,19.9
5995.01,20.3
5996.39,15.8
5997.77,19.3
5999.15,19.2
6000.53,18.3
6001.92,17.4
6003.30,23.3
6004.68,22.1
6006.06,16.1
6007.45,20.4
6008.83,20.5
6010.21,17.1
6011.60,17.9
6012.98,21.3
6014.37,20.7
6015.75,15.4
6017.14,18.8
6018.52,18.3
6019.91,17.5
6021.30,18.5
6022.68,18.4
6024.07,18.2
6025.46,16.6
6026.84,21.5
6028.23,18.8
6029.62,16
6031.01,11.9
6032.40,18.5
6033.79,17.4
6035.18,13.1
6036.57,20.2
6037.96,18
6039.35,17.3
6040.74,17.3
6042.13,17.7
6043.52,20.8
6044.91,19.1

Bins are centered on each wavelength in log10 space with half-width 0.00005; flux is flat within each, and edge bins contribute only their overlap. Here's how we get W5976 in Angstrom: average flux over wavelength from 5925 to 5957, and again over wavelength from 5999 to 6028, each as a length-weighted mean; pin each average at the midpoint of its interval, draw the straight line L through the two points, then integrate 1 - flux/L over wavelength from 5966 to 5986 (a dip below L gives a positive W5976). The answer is 0.8 Angstrom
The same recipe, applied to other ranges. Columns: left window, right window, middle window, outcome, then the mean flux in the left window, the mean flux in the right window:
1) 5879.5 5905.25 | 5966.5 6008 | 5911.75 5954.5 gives 1.2 Angstrom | 21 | 18.5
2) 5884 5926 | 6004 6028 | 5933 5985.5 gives 2.9 Angstrom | 20.5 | 18.8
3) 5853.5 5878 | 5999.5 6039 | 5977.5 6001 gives 1.1 Angstrom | 24.6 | 18.3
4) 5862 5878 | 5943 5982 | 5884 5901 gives 1.2 Angstrom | 23.9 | 18.3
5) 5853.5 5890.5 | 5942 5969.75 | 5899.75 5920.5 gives 1.1 Angstrom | 23.4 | 18.5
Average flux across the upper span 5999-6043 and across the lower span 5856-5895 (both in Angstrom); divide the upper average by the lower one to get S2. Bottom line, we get 0.79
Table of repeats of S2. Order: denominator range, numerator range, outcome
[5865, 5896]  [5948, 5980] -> 0.79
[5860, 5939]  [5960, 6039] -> 0.86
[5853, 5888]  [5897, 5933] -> 0.84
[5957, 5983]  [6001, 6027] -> 1.04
